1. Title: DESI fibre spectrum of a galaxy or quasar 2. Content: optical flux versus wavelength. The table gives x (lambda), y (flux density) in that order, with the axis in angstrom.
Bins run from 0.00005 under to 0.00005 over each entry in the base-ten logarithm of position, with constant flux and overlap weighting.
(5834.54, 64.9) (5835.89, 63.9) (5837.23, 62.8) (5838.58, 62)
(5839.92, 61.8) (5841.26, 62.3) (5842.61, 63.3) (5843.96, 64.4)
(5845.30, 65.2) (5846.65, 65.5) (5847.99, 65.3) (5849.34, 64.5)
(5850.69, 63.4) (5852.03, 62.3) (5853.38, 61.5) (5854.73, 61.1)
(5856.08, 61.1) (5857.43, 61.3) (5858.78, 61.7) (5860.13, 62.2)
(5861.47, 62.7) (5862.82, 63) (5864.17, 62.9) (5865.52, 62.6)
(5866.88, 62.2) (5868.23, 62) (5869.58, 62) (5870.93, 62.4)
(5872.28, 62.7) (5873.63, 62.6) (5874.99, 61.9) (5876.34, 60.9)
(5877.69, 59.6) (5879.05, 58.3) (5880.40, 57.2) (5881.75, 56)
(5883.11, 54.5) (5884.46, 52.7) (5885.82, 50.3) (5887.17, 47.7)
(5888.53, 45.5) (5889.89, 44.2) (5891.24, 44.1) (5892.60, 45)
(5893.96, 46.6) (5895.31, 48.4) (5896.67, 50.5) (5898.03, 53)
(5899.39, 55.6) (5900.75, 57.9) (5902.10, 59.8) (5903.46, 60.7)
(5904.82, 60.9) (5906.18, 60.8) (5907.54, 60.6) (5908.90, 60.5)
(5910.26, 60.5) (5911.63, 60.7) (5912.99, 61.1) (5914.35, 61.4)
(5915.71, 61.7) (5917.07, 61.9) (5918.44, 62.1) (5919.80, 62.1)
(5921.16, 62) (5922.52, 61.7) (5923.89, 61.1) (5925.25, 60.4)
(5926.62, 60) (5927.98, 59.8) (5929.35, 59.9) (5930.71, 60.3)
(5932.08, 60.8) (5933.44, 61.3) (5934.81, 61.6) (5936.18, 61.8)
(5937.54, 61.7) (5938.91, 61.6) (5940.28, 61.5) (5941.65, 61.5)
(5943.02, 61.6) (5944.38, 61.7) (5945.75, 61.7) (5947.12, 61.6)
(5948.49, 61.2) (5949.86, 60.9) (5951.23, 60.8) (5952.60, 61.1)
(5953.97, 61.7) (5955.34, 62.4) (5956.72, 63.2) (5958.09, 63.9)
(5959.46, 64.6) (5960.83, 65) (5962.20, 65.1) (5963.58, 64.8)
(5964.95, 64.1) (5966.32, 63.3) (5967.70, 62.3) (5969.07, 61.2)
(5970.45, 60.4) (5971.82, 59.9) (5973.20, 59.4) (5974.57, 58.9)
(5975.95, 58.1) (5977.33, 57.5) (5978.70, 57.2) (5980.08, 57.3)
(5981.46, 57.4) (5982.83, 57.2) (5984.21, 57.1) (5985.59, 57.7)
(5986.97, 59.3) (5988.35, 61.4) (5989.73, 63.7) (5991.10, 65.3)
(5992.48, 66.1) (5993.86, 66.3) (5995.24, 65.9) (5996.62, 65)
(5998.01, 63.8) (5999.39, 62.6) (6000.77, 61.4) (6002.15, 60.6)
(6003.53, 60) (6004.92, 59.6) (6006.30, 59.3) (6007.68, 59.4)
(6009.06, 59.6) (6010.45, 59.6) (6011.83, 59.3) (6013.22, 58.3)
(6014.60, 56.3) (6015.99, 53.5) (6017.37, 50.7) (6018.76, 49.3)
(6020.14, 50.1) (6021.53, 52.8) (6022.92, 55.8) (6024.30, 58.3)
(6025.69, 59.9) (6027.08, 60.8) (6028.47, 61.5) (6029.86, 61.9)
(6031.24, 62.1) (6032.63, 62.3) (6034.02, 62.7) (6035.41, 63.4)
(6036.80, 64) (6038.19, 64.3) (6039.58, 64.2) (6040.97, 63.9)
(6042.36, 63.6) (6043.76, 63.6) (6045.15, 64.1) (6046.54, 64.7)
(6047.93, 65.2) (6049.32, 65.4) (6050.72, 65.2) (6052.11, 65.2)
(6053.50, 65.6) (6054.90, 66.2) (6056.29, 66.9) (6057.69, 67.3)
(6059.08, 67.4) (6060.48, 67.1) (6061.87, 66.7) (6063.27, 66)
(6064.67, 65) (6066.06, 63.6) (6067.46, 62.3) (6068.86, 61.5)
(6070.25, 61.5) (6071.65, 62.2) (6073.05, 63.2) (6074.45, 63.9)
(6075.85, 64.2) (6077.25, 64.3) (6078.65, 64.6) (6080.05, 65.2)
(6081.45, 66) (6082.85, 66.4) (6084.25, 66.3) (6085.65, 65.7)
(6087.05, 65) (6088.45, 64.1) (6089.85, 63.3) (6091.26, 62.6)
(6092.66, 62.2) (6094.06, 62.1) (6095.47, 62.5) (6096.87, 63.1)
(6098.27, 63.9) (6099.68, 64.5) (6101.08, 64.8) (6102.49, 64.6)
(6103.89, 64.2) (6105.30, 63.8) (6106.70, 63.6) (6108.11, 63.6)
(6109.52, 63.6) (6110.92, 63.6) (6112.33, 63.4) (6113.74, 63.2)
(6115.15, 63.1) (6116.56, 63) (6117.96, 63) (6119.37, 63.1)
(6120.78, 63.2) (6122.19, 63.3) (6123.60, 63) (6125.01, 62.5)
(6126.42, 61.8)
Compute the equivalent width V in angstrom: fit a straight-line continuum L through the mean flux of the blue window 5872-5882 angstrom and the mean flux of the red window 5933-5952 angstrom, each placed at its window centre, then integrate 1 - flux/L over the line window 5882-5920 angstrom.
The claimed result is 3.3 angstrom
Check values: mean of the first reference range 60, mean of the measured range 55.3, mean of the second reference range 61.5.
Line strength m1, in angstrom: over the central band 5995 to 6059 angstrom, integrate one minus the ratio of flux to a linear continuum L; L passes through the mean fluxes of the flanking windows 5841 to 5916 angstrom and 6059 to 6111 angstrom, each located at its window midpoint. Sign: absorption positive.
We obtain 1.41 angstrom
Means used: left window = 58.7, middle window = 61.2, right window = 64.1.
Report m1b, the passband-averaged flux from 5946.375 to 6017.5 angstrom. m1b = 60.9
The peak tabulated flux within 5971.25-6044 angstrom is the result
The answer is 66.3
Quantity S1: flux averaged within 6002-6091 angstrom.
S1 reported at 62.2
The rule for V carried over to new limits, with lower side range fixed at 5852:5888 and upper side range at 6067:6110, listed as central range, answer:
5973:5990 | 0.9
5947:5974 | -0.4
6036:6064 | -1.0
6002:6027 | 2.3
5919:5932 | 0.0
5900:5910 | 0.0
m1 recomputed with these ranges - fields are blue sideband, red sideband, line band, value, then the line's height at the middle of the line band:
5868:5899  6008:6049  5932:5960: -2.56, 56.6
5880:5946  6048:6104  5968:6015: 0.45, 61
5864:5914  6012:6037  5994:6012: -1.17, 57.7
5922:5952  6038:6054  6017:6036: 1.76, 64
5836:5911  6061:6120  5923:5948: -0.37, 60.2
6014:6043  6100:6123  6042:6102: -3.00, 61.5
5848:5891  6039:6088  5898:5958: -0.14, 60.8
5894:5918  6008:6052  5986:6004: -1.03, 59.7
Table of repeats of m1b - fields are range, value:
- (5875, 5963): 58.7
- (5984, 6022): 59.5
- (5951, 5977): 62.1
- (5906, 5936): 61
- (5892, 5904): 53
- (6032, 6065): 65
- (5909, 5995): 61.3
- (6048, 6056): 65.6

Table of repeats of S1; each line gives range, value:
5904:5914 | 60.7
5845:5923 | 58.7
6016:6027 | 54.2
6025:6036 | 61.8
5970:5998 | 60.6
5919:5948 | 61.2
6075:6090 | 65.1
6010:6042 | 59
